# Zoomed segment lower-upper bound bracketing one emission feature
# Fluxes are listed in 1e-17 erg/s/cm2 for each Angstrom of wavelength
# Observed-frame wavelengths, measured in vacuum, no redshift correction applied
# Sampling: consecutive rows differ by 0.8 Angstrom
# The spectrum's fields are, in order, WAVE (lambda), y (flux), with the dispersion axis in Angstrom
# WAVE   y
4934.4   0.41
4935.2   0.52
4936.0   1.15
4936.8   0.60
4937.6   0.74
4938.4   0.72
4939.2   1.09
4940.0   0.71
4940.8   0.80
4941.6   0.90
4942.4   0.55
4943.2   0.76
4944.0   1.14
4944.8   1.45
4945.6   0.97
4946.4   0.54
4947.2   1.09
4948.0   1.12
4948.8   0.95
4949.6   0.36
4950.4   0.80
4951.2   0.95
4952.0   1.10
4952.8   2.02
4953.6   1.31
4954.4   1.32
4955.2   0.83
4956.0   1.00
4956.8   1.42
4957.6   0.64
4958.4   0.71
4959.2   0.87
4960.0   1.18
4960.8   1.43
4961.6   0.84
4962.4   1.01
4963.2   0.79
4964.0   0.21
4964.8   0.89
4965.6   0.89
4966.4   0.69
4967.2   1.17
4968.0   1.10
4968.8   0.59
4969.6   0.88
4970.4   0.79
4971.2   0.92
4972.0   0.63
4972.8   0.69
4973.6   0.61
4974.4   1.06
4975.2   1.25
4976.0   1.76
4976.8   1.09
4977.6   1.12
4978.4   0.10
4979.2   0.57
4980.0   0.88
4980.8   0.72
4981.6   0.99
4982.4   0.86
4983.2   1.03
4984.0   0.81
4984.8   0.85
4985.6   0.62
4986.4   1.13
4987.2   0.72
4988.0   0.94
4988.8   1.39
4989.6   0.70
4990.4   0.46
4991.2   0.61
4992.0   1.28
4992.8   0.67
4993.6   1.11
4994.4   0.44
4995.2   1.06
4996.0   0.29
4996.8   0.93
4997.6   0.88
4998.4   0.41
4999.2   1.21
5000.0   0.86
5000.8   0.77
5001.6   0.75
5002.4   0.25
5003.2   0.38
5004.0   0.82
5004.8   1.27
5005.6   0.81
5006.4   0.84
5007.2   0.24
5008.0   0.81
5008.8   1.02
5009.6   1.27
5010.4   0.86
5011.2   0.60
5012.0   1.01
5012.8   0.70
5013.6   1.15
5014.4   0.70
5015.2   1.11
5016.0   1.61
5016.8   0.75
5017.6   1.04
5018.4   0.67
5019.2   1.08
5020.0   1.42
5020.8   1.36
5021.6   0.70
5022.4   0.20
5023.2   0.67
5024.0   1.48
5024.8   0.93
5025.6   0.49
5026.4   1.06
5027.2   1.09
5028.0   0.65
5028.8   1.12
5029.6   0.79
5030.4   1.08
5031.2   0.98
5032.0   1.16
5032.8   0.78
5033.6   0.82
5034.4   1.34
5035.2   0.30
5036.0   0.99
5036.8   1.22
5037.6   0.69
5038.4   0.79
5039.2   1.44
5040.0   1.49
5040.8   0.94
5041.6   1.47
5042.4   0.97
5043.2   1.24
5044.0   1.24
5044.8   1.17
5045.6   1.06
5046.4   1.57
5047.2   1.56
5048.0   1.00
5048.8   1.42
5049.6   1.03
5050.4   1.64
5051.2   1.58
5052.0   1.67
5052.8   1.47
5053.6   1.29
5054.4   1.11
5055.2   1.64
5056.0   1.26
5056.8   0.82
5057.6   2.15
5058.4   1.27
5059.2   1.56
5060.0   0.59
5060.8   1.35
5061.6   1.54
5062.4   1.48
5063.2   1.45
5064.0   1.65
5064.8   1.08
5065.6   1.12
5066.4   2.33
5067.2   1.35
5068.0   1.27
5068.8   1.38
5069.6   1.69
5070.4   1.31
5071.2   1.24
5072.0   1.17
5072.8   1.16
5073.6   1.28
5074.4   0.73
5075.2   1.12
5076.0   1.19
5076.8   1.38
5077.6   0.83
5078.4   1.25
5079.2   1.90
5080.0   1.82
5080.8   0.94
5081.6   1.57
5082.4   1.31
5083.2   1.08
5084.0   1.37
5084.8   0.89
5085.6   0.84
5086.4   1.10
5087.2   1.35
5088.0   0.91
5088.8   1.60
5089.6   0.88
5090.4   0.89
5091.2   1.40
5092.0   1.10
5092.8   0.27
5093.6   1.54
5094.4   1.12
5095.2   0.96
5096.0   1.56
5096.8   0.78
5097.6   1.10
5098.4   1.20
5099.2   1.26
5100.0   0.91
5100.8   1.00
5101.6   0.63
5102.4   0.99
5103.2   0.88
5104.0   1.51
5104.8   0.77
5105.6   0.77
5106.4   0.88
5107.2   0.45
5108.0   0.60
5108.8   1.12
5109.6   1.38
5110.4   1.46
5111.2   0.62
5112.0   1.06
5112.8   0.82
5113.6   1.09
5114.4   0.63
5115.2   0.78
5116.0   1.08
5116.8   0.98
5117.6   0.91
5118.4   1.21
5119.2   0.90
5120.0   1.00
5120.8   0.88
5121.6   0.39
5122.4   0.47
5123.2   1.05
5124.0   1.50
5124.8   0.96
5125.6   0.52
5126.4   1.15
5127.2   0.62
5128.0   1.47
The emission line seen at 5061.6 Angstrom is Mg II 2798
